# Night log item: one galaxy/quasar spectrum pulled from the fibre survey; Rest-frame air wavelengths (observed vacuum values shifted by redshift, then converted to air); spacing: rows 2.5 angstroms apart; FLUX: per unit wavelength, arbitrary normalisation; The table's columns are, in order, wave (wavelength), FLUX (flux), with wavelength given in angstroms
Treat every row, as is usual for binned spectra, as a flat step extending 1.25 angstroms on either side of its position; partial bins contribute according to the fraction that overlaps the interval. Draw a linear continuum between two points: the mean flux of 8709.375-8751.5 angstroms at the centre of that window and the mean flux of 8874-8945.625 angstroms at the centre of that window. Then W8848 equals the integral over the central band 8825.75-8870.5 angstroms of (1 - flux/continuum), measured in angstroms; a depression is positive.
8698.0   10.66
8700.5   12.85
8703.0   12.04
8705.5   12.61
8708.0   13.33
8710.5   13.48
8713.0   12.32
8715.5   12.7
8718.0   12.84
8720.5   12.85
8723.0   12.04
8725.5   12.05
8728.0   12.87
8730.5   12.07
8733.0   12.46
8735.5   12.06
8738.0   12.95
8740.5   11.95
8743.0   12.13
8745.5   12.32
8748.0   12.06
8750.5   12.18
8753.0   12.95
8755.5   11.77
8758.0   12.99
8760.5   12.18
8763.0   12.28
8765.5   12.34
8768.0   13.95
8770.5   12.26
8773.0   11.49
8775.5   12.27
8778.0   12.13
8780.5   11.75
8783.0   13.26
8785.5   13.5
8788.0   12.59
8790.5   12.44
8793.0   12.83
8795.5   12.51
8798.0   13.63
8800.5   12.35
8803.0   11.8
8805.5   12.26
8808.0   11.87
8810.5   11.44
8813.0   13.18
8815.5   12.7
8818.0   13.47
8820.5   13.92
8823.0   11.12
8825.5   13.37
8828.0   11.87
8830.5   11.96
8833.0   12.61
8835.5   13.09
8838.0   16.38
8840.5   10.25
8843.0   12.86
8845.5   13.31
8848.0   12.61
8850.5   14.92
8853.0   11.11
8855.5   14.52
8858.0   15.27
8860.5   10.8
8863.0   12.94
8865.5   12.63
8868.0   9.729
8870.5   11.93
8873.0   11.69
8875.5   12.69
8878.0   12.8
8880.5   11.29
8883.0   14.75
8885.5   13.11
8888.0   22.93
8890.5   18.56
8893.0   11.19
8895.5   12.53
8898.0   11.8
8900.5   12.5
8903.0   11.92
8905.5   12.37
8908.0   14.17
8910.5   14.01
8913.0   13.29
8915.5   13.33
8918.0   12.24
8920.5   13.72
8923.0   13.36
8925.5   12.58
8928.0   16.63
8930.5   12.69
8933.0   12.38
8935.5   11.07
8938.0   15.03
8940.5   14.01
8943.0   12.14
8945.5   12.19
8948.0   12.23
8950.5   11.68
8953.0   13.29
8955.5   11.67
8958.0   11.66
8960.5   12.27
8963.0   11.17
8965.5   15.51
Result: 1.32 angstroms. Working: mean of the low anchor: 12.4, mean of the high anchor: 13.5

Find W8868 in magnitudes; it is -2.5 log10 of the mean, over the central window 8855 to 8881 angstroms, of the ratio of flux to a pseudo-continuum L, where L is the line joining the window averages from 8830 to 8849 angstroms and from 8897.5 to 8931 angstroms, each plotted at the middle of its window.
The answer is 0.06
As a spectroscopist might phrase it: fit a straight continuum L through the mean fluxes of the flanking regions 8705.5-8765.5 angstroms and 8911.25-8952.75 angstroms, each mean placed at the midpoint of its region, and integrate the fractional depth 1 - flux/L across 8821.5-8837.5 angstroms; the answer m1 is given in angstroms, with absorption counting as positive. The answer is 0.3 angstroms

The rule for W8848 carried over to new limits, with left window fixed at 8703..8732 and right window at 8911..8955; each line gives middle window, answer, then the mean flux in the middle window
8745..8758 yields 0.38 angstroms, 12.3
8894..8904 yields 0.62 angstroms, 12.2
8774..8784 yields 0.34 angstroms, 12.3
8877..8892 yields -3.01 angstroms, 15.5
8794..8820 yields 0.47 angstroms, 12.6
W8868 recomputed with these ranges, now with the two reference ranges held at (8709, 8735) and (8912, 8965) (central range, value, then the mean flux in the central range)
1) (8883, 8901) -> -0.16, 14.8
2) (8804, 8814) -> 0.05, 12.2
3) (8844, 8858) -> -0.06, 13.5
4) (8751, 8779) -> 0.02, 12.4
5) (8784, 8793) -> -0.02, 12.9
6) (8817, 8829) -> -0.01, 12.8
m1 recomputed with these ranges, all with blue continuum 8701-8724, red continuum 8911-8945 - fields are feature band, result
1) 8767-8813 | 1.5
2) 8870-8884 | 0.7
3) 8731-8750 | 0.8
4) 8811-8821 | -0.1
